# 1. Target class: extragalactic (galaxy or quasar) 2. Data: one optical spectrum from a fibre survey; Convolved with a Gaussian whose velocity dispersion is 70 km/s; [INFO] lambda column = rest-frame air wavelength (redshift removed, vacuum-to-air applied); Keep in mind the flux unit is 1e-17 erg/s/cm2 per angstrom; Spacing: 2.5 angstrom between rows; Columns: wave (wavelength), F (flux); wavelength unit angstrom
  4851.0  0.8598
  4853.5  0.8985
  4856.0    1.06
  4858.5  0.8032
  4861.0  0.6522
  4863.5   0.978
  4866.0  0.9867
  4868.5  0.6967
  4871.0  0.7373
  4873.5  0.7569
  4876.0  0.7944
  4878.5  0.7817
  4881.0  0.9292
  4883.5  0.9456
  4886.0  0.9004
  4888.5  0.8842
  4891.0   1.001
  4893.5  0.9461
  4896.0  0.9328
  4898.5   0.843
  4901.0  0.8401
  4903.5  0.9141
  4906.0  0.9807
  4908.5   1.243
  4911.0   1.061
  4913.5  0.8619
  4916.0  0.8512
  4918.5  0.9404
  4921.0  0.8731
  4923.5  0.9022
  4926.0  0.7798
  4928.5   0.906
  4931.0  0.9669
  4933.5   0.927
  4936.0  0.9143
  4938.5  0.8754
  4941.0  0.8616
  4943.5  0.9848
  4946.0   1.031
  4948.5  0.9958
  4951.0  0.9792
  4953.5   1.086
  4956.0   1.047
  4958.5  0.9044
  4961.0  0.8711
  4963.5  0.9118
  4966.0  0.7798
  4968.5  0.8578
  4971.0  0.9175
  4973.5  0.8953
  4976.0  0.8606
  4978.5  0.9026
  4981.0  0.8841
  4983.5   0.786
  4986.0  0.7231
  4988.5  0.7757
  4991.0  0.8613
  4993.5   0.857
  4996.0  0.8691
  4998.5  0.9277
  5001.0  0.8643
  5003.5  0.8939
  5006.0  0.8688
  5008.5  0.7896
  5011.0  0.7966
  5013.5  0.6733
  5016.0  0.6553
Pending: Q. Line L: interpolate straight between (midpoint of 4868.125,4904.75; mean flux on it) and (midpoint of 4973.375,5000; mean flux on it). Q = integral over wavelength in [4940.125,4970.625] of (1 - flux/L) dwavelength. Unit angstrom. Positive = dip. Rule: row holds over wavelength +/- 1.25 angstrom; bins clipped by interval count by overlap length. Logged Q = -3.2 angstrom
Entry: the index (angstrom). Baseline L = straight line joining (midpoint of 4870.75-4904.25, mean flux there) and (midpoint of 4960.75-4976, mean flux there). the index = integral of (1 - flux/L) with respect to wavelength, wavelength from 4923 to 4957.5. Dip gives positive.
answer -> -3.0 angstrom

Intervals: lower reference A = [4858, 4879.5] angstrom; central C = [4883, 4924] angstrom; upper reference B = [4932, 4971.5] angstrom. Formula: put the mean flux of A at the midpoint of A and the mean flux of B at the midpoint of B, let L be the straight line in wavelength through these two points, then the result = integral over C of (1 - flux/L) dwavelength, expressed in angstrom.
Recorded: -3.9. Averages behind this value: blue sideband 0.799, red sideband 0.935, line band 0.937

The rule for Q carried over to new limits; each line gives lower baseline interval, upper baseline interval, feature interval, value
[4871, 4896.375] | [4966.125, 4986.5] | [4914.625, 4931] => -0.3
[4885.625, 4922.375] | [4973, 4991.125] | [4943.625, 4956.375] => -2.1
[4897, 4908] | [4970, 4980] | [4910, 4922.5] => 0.0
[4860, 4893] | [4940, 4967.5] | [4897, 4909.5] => -1.0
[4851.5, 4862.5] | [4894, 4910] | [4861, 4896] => 1.6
